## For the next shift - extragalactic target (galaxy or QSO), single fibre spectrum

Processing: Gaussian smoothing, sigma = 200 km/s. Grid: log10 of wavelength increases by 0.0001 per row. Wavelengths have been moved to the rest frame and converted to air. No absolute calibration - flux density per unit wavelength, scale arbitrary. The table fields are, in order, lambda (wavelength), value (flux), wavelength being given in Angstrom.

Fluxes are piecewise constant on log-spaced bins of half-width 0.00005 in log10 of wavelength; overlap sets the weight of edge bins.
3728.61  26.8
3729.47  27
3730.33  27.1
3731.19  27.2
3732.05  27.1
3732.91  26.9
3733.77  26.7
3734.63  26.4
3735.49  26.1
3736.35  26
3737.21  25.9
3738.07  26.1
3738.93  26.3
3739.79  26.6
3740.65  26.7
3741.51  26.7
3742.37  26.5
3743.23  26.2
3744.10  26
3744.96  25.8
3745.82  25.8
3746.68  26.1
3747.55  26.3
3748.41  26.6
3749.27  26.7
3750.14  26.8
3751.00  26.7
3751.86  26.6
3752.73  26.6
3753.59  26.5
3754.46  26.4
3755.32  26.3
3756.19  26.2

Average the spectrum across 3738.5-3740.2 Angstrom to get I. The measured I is 26.5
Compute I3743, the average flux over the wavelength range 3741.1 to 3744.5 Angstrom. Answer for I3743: 26.3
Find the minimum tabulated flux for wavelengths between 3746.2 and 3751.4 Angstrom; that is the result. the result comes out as 26.1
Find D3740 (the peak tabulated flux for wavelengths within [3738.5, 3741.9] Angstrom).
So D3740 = 26.7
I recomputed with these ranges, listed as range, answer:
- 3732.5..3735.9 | 26.5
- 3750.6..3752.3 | 26.6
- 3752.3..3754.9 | 26.5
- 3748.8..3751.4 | 26.7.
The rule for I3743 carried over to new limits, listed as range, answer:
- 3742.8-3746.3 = 26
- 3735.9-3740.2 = 26.2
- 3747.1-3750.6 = 26.6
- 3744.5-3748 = 26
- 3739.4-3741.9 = 26.7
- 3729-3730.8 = 27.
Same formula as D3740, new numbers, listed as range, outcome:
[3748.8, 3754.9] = 26.8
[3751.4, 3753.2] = 26.6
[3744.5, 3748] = 26.3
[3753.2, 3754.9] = 26.5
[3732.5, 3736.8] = 26.9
